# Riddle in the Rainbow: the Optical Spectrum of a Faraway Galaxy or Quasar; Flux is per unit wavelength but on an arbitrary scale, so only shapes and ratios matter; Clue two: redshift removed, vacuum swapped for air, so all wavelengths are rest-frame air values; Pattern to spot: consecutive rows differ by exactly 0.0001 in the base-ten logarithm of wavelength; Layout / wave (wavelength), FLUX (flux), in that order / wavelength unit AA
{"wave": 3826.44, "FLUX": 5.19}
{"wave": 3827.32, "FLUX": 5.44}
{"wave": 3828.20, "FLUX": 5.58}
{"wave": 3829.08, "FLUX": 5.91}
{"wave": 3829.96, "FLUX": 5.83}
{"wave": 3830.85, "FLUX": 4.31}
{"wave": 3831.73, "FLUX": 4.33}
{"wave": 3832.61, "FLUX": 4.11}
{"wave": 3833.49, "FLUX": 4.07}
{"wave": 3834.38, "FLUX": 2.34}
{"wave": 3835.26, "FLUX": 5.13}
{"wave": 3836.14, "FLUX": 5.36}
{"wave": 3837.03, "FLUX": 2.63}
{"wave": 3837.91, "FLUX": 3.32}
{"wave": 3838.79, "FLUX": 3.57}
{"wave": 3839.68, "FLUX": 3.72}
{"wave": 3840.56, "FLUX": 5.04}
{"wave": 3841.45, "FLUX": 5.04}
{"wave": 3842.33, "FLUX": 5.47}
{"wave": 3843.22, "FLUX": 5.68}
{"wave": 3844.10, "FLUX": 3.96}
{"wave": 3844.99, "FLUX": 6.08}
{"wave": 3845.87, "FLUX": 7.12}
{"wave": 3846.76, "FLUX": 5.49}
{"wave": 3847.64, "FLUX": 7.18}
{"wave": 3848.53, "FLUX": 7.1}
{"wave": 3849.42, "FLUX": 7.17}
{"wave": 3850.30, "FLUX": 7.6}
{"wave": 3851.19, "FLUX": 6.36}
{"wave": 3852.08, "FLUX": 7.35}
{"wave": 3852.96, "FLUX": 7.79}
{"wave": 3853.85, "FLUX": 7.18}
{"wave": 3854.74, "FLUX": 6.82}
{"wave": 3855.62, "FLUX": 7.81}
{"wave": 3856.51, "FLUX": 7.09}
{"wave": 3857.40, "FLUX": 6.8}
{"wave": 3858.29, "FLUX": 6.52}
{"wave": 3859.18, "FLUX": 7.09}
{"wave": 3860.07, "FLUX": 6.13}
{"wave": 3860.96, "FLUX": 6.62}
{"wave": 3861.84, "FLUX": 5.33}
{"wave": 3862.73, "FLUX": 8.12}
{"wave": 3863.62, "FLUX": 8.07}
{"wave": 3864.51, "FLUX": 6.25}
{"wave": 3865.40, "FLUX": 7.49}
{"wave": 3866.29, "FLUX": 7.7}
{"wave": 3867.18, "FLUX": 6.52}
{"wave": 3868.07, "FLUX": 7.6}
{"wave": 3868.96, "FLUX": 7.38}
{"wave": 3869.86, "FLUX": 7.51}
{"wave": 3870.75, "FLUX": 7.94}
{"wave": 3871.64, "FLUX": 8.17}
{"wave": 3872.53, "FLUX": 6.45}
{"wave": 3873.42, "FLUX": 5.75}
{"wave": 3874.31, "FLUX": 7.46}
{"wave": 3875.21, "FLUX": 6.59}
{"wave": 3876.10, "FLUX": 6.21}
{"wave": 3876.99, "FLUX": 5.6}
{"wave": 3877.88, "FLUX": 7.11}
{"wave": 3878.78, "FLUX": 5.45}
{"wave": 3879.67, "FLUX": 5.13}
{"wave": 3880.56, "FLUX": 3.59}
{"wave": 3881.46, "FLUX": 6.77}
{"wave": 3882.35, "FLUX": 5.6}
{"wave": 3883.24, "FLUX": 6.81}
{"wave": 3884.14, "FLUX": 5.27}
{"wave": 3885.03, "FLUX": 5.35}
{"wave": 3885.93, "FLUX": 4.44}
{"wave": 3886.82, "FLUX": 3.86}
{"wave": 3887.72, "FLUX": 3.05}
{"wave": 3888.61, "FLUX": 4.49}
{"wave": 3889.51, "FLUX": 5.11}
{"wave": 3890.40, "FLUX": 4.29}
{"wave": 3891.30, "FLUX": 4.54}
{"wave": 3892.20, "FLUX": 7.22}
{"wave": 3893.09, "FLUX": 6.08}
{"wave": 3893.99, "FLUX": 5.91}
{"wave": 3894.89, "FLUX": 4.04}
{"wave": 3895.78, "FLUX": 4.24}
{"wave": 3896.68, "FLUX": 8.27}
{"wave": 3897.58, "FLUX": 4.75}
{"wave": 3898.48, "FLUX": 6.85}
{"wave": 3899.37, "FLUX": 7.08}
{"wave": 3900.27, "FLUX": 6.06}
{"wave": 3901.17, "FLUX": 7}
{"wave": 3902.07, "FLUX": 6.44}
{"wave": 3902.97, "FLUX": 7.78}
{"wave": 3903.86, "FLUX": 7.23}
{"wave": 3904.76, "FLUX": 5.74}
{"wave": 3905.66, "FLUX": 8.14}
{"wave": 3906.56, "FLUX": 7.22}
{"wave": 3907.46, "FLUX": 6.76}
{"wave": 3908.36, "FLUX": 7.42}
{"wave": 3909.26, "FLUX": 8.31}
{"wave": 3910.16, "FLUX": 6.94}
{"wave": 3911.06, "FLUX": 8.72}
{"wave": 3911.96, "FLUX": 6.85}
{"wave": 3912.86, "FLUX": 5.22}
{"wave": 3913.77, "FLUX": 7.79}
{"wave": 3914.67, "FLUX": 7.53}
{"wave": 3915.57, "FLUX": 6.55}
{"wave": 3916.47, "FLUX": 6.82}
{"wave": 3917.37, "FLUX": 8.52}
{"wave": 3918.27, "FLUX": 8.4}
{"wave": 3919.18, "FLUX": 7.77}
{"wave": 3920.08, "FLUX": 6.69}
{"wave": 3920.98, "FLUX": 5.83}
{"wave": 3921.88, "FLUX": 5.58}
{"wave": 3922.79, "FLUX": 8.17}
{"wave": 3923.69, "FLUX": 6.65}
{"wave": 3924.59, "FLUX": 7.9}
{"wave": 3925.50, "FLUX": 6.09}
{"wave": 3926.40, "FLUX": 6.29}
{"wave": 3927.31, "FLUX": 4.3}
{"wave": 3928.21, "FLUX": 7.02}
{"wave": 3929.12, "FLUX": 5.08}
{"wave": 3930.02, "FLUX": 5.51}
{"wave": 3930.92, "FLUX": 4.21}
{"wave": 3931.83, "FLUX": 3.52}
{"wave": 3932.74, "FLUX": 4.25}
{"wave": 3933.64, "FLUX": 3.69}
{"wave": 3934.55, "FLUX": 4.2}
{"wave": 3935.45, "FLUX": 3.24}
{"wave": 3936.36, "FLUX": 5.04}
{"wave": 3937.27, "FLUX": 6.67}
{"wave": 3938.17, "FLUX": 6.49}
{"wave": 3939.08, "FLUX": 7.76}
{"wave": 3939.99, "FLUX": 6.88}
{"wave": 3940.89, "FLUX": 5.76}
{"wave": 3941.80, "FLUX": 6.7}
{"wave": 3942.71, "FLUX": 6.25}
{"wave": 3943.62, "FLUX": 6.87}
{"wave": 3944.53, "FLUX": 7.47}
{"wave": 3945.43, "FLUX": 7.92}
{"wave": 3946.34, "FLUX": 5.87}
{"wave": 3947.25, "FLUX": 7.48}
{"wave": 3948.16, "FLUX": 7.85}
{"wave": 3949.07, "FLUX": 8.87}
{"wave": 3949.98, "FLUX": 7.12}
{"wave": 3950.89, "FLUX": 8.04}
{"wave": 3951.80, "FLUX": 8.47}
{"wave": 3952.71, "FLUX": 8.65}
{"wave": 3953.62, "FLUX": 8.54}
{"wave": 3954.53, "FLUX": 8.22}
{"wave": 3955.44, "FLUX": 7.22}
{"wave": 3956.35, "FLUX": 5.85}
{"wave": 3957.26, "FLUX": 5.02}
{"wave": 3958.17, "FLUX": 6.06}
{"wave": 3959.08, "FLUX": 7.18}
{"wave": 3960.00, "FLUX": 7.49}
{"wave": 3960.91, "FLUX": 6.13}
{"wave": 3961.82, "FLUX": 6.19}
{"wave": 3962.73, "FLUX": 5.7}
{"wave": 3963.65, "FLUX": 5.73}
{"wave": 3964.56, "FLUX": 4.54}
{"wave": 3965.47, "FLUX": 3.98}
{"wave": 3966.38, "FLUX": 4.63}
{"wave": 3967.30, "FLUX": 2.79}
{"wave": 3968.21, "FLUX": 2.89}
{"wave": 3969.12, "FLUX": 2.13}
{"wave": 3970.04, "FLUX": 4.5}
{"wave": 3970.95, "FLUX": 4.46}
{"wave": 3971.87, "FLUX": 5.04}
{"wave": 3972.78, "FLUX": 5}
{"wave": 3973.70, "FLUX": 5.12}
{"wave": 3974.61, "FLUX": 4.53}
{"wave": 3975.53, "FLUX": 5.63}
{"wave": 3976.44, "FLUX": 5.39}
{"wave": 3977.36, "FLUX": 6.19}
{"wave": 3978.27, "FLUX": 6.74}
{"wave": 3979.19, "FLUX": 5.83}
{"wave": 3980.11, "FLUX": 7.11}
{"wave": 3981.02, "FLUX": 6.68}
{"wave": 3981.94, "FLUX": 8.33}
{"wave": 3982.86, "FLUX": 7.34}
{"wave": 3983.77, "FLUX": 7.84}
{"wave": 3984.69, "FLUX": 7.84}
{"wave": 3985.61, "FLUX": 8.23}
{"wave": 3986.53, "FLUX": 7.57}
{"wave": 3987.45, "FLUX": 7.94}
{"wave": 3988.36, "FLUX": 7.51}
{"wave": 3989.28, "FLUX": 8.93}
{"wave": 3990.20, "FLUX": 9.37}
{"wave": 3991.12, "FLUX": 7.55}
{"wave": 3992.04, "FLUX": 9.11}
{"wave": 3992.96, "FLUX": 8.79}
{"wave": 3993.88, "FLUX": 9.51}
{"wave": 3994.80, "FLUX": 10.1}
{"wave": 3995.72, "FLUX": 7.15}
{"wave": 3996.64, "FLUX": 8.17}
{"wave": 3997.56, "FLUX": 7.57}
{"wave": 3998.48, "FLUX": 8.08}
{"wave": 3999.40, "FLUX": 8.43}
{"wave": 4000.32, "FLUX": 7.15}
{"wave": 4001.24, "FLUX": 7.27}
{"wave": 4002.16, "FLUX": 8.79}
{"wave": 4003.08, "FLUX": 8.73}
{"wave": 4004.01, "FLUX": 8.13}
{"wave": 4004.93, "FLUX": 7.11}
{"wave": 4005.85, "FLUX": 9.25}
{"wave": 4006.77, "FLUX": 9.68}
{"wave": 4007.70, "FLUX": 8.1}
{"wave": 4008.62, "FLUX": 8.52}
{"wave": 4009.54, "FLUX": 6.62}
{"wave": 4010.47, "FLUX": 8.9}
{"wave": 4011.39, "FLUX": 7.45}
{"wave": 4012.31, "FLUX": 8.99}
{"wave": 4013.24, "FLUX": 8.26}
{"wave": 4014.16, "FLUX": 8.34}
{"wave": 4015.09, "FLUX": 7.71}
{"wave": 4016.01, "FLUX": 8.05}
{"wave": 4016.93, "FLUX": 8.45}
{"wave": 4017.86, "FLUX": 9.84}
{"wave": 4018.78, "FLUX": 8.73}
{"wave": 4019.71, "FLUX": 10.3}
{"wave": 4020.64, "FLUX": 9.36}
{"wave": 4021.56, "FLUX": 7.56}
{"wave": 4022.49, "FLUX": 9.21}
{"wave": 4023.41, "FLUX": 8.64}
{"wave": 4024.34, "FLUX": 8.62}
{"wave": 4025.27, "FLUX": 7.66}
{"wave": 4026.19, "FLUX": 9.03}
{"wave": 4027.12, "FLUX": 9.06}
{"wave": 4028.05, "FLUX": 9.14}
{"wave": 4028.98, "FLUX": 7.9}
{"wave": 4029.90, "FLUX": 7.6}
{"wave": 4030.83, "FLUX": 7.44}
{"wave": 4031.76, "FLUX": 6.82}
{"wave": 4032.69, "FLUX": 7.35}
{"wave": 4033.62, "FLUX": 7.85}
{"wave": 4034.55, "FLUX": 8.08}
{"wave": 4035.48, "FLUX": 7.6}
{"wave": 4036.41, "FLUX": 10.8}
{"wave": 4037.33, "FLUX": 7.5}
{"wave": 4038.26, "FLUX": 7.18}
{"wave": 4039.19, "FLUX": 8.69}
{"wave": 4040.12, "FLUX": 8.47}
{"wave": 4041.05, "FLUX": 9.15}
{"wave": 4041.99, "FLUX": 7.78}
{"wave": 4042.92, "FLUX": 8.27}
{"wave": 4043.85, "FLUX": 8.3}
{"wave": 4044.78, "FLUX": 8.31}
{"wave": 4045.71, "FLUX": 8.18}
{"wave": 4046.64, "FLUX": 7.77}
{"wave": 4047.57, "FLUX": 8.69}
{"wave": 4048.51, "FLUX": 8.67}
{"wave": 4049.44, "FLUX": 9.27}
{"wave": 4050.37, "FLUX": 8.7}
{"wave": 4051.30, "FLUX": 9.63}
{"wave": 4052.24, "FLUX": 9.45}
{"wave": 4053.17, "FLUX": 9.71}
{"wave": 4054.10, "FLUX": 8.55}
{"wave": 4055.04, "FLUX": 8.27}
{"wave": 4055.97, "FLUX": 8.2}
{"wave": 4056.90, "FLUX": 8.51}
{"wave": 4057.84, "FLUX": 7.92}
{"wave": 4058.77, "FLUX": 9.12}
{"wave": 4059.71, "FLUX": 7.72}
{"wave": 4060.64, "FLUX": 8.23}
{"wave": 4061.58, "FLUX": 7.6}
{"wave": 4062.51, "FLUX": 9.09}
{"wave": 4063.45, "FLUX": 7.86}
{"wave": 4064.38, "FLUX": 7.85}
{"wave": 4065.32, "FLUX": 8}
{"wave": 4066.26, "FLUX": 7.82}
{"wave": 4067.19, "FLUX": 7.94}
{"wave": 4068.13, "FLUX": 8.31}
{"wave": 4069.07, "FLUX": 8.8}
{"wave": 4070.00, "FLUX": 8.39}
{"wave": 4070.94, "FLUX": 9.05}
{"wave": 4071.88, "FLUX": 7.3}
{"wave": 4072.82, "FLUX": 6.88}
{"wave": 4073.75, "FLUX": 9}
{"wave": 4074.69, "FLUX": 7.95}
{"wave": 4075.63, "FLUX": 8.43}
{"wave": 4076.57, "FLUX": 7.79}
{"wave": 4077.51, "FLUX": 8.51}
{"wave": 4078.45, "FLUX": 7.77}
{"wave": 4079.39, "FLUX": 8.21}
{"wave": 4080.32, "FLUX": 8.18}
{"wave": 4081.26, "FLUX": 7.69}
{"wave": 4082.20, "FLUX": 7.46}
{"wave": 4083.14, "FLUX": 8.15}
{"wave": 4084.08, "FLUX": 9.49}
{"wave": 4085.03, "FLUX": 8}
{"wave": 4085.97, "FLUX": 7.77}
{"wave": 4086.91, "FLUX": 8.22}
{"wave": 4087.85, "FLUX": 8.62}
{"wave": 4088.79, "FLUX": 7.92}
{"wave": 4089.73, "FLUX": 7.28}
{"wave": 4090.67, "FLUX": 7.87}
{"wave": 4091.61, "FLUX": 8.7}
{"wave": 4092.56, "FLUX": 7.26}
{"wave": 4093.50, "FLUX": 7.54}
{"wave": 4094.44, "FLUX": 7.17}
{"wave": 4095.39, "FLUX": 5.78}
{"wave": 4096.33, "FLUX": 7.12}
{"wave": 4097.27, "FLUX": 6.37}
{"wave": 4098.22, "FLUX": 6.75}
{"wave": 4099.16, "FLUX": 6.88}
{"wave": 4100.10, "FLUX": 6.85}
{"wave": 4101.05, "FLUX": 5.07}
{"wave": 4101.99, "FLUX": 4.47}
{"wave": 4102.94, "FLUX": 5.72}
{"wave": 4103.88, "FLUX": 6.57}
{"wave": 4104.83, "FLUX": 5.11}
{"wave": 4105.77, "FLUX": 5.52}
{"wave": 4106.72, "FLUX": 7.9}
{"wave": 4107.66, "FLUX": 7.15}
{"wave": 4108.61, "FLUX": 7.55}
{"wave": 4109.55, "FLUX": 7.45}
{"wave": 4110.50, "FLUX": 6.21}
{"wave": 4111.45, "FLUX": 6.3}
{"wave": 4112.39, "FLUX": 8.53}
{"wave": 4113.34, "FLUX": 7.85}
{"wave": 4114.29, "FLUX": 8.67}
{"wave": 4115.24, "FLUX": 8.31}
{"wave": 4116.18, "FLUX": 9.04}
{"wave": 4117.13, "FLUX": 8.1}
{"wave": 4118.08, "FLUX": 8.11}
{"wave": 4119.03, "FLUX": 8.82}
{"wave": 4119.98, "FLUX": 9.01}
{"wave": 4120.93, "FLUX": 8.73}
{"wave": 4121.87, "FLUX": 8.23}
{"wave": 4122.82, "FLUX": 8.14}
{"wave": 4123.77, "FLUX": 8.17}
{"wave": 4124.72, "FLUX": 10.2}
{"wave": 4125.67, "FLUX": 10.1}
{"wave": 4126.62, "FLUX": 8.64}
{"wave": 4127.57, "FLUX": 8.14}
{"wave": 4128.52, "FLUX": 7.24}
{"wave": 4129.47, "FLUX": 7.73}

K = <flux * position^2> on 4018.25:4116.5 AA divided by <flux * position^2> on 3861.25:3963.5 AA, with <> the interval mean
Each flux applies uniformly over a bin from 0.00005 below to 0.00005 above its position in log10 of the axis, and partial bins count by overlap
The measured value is 1.33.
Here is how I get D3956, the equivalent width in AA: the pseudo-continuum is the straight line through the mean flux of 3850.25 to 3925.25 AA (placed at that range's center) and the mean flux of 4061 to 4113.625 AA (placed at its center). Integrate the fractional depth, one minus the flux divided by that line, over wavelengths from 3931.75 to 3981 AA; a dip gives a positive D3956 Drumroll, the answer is 6.6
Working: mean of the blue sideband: 6.57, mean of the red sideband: 7.52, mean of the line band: 5.97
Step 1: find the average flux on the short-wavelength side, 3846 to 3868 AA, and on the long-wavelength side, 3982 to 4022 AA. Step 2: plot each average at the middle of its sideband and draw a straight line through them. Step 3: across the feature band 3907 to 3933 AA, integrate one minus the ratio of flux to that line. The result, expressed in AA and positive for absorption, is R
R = 3.35 AA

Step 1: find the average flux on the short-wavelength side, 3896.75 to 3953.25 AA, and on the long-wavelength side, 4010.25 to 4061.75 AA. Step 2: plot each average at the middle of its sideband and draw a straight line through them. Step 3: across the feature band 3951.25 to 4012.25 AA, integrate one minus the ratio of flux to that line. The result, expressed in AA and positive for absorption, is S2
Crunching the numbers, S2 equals 4.8 AA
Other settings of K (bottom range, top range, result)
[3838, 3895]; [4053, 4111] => 1.38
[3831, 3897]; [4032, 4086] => 1.55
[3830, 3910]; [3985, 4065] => 1.49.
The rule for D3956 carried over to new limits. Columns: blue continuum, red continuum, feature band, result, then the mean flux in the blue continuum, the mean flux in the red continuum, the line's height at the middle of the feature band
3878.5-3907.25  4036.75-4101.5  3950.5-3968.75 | 1.3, 5.76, 8.05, 6.62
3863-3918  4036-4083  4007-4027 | -1.7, 6.42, 8.34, 7.85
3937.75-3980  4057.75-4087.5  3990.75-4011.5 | -4.2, 6.16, 8.15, 6.9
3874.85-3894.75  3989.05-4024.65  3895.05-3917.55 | -3.8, 5.36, 8.47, 5.91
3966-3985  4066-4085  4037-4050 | -1.8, 5.51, 8.16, 7.31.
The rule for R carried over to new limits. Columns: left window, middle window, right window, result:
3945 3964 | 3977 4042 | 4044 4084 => -3.87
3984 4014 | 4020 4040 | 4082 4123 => -0.60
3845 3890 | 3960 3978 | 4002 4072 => 6.53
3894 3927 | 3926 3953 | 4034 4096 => 3.36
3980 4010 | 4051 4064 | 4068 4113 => -1.46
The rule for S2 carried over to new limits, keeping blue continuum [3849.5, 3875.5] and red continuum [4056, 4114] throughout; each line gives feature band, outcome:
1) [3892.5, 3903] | 1.5 AA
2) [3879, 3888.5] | 2.9 AA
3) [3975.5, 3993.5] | -0.5 AA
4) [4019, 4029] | -1.8 AA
